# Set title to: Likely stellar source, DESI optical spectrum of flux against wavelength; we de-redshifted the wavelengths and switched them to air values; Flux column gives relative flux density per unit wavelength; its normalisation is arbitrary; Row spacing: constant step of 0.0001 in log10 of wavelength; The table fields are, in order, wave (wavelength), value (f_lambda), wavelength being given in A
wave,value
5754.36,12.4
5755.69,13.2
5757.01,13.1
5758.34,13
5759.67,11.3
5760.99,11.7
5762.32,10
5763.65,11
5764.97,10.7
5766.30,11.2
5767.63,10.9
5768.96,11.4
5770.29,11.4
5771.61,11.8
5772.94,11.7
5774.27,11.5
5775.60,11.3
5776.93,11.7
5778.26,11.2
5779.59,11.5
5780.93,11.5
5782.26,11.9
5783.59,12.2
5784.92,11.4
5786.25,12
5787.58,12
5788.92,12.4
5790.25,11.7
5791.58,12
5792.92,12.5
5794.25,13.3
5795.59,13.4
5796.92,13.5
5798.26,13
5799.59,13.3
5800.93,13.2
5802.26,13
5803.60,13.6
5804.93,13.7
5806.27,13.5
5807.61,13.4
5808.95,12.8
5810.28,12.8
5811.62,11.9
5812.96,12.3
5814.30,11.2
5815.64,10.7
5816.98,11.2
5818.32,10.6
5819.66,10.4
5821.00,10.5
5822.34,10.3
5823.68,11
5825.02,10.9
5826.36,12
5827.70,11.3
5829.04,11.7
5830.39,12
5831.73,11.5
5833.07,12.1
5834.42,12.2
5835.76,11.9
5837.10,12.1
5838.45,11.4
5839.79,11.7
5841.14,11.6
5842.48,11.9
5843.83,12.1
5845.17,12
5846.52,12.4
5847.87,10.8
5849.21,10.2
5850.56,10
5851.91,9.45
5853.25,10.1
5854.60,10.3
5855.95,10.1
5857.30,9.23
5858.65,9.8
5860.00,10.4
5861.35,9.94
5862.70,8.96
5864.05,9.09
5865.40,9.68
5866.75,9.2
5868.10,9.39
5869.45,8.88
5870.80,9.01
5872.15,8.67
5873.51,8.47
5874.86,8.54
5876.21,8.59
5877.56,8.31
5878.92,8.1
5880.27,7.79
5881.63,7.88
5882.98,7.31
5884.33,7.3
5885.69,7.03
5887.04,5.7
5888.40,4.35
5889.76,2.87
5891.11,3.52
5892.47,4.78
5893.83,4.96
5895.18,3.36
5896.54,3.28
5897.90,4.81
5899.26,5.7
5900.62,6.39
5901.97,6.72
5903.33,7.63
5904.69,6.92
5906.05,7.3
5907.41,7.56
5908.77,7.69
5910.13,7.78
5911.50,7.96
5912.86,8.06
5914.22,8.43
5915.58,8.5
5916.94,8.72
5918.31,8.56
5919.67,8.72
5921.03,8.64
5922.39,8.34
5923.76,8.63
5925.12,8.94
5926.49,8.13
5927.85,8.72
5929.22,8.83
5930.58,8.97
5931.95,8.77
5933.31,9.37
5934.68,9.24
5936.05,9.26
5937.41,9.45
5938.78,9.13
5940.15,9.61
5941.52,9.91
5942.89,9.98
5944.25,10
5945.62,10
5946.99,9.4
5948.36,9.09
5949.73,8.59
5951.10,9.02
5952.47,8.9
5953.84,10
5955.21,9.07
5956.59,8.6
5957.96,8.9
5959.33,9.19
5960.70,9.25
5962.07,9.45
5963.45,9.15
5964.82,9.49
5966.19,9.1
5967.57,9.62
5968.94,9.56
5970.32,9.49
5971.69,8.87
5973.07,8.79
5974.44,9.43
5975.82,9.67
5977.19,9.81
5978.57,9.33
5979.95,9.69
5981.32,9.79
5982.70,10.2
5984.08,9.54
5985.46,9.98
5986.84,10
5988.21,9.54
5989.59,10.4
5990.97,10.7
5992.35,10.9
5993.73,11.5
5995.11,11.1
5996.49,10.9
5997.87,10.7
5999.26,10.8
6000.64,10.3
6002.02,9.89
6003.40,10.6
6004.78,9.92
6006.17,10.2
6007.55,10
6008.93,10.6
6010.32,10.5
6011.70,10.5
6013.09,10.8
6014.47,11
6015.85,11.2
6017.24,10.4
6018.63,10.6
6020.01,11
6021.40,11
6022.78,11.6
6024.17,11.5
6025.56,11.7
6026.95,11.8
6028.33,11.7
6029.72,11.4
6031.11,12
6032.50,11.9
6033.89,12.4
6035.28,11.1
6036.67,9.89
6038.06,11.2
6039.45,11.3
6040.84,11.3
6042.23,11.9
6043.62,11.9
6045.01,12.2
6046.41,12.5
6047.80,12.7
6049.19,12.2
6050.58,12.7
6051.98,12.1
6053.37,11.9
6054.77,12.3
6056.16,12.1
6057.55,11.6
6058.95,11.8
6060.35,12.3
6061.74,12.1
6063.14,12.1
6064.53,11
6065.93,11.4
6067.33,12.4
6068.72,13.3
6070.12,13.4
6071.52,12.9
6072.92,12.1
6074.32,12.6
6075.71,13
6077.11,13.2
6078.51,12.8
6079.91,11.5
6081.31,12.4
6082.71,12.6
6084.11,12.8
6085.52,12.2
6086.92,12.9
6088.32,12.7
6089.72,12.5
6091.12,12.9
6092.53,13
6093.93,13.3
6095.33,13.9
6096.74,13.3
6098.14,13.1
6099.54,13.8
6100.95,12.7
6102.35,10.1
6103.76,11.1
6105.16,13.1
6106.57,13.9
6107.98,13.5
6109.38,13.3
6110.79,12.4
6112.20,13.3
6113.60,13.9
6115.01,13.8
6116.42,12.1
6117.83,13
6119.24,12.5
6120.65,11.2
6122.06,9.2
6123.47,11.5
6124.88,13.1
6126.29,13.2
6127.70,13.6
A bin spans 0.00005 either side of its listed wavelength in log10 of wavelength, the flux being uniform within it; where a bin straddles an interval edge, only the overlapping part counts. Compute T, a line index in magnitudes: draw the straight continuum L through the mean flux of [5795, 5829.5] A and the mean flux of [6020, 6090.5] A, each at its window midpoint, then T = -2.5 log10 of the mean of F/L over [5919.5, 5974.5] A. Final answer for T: 0.30 mag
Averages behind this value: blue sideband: 12.1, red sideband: 12.1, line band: 9.16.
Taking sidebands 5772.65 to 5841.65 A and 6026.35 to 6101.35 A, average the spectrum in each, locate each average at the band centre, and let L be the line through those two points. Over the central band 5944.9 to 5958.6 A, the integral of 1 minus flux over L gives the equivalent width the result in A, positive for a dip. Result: 3.4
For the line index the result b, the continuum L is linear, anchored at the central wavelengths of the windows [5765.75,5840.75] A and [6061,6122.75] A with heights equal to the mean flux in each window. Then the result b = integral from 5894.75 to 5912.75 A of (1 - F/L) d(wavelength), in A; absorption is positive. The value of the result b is 8.4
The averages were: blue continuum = 11.9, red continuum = 12.6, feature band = 6.49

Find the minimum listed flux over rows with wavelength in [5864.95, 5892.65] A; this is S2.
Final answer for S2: 2.87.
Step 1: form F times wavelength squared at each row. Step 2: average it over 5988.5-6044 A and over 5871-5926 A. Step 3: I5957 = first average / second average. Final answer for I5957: 1.6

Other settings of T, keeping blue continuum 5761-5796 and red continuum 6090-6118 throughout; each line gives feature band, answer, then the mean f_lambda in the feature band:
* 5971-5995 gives 0.25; 9.92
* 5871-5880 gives 0.39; 8.45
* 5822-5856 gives 0.06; 11.3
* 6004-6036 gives 0.14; 11.1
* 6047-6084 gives 0.04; 12.3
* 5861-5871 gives 0.28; 9.26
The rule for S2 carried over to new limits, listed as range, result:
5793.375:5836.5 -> 10.3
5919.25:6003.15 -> 8.13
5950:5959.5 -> 8.6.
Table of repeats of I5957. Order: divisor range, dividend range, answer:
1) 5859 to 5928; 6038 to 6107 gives 1.75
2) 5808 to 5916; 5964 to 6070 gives 1.26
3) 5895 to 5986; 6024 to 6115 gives 1.49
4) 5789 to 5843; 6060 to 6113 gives 1.15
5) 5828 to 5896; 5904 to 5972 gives 1.00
